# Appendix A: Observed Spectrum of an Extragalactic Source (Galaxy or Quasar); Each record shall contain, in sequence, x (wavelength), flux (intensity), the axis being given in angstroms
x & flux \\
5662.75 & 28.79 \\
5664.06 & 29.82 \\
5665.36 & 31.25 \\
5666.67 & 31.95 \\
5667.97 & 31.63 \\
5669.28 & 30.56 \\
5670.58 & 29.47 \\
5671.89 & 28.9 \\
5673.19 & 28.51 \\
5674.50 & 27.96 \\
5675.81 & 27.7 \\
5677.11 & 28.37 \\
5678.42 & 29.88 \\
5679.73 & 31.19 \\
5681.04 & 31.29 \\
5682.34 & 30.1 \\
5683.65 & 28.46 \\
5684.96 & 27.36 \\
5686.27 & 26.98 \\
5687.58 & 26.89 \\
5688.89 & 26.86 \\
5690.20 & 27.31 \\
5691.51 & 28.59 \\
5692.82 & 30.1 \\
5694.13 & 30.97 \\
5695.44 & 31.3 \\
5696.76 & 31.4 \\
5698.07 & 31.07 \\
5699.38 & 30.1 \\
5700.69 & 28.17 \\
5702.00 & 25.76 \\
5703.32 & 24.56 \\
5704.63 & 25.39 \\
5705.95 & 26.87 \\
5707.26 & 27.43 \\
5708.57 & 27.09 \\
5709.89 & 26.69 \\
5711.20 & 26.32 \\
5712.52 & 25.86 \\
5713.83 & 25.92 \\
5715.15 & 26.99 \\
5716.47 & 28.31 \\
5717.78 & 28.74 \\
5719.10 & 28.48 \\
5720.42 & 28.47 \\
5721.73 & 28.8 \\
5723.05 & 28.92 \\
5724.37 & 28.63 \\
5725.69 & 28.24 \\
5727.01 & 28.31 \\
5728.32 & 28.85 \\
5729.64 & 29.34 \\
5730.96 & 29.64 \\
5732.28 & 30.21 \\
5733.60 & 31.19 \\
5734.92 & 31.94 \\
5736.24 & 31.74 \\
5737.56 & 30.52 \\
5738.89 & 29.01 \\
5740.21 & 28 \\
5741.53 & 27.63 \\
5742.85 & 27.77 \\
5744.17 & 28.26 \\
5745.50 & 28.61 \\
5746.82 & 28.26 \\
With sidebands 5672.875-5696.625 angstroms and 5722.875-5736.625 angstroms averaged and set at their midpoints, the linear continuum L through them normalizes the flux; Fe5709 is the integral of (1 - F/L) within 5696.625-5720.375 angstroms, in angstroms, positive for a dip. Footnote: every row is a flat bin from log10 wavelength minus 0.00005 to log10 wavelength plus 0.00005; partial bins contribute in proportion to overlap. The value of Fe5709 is 1.5 angstroms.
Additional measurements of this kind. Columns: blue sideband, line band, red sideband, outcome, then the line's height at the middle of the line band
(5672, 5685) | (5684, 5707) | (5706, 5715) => -0.3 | 27.8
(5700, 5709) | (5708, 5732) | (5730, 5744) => 0.0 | 28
